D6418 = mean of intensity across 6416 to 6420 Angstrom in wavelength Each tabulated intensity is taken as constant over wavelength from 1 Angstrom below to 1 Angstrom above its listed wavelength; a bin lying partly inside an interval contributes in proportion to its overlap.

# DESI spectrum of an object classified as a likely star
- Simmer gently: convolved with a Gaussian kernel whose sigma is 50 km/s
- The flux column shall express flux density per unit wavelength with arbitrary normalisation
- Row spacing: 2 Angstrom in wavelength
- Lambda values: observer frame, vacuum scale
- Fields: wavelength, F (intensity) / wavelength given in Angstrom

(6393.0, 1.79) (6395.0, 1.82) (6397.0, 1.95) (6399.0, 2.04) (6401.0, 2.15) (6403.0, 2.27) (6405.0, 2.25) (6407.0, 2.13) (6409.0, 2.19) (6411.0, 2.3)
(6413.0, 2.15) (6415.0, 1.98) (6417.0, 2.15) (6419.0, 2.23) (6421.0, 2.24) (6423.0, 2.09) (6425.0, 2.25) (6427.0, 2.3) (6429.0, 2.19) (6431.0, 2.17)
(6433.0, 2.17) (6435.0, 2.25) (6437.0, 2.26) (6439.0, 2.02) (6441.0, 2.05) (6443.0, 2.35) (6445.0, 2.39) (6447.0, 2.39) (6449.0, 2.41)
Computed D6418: 2.19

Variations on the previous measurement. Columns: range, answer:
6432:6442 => 2.15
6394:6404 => 2.05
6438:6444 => 2.14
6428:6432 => 2.18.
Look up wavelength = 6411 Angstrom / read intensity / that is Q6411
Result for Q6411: 2.3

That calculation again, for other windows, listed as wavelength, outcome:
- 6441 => 2.05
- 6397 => 1.95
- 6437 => 2.26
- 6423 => 2.09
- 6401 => 2.15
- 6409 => 2.19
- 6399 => 2.04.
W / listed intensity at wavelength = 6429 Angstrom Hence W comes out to 2.19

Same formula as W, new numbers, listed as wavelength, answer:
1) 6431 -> 2.17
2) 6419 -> 2.23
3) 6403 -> 2.27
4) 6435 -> 2.25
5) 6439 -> 2.02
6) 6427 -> 2.3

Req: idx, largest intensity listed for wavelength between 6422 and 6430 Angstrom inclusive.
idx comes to 2.3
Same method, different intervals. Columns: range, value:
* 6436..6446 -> 2.39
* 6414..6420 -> 2.23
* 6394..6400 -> 2.04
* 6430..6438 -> 2.26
